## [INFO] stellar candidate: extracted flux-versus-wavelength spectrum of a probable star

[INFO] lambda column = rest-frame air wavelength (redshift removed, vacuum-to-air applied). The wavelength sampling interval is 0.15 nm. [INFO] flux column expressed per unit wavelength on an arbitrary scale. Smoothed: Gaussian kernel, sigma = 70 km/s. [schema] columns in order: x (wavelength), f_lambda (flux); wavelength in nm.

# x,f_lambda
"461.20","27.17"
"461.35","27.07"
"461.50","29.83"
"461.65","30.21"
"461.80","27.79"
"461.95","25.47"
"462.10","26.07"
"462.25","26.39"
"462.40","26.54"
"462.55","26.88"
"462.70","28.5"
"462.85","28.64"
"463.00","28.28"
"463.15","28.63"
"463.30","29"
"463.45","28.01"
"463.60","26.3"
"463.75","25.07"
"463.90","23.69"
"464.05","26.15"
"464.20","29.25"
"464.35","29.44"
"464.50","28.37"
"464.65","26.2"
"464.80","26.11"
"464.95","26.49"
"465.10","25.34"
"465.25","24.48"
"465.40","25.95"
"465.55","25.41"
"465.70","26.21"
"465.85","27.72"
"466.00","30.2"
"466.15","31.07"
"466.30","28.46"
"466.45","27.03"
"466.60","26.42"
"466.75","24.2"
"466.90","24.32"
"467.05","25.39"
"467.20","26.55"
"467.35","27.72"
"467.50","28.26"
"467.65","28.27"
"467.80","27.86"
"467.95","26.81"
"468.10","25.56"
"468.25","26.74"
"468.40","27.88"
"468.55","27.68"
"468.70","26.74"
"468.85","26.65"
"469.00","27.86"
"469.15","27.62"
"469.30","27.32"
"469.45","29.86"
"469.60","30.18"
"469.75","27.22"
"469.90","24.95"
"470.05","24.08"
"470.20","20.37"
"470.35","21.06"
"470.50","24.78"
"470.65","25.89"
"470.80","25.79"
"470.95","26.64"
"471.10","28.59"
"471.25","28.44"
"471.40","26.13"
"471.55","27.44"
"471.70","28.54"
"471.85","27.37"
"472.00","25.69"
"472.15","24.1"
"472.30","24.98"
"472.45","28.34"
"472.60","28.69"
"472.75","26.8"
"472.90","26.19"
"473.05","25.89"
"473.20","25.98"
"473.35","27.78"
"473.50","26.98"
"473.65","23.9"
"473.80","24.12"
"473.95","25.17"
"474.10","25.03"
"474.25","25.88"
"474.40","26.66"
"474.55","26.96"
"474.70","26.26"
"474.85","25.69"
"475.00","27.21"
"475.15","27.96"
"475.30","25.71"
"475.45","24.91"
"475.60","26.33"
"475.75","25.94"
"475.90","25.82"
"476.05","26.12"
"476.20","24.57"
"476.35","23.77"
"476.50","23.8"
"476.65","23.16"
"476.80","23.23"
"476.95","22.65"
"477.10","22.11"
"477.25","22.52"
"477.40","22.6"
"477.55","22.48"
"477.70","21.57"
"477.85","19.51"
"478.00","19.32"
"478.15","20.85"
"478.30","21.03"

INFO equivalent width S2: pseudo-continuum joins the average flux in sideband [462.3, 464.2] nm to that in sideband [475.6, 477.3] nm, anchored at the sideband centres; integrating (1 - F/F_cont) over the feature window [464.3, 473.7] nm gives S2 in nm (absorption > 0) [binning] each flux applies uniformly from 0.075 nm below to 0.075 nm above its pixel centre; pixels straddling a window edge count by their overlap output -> -0.30 nm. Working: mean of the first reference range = 27.2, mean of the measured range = 26.7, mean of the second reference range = 24.1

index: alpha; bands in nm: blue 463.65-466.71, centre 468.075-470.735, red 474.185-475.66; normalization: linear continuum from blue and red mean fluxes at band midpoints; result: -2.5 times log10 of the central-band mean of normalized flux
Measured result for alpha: 0.02 mag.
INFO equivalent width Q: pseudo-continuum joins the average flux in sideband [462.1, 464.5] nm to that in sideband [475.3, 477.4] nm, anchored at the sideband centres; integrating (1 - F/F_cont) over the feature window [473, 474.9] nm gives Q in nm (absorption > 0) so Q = -0.08 nm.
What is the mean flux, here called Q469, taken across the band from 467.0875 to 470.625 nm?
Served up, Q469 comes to 26.6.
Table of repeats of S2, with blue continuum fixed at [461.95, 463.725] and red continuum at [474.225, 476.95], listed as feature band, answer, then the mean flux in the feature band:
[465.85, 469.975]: -0.11 nm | 27.4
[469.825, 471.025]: 0.09 nm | 24.2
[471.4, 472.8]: -0.05 nm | 26.8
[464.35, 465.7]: 0.04 nm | 26.2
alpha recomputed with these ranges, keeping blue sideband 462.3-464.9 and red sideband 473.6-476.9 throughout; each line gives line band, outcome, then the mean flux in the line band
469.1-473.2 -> -0.014 mag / 26.4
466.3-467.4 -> 0.029 mag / 26.1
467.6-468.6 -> -0.026 mag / 27.2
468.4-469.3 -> -0.037 mag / 27.4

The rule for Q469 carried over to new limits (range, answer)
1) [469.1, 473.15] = 26.4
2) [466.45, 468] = 26.6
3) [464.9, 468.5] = 26.9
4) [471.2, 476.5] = 26.2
